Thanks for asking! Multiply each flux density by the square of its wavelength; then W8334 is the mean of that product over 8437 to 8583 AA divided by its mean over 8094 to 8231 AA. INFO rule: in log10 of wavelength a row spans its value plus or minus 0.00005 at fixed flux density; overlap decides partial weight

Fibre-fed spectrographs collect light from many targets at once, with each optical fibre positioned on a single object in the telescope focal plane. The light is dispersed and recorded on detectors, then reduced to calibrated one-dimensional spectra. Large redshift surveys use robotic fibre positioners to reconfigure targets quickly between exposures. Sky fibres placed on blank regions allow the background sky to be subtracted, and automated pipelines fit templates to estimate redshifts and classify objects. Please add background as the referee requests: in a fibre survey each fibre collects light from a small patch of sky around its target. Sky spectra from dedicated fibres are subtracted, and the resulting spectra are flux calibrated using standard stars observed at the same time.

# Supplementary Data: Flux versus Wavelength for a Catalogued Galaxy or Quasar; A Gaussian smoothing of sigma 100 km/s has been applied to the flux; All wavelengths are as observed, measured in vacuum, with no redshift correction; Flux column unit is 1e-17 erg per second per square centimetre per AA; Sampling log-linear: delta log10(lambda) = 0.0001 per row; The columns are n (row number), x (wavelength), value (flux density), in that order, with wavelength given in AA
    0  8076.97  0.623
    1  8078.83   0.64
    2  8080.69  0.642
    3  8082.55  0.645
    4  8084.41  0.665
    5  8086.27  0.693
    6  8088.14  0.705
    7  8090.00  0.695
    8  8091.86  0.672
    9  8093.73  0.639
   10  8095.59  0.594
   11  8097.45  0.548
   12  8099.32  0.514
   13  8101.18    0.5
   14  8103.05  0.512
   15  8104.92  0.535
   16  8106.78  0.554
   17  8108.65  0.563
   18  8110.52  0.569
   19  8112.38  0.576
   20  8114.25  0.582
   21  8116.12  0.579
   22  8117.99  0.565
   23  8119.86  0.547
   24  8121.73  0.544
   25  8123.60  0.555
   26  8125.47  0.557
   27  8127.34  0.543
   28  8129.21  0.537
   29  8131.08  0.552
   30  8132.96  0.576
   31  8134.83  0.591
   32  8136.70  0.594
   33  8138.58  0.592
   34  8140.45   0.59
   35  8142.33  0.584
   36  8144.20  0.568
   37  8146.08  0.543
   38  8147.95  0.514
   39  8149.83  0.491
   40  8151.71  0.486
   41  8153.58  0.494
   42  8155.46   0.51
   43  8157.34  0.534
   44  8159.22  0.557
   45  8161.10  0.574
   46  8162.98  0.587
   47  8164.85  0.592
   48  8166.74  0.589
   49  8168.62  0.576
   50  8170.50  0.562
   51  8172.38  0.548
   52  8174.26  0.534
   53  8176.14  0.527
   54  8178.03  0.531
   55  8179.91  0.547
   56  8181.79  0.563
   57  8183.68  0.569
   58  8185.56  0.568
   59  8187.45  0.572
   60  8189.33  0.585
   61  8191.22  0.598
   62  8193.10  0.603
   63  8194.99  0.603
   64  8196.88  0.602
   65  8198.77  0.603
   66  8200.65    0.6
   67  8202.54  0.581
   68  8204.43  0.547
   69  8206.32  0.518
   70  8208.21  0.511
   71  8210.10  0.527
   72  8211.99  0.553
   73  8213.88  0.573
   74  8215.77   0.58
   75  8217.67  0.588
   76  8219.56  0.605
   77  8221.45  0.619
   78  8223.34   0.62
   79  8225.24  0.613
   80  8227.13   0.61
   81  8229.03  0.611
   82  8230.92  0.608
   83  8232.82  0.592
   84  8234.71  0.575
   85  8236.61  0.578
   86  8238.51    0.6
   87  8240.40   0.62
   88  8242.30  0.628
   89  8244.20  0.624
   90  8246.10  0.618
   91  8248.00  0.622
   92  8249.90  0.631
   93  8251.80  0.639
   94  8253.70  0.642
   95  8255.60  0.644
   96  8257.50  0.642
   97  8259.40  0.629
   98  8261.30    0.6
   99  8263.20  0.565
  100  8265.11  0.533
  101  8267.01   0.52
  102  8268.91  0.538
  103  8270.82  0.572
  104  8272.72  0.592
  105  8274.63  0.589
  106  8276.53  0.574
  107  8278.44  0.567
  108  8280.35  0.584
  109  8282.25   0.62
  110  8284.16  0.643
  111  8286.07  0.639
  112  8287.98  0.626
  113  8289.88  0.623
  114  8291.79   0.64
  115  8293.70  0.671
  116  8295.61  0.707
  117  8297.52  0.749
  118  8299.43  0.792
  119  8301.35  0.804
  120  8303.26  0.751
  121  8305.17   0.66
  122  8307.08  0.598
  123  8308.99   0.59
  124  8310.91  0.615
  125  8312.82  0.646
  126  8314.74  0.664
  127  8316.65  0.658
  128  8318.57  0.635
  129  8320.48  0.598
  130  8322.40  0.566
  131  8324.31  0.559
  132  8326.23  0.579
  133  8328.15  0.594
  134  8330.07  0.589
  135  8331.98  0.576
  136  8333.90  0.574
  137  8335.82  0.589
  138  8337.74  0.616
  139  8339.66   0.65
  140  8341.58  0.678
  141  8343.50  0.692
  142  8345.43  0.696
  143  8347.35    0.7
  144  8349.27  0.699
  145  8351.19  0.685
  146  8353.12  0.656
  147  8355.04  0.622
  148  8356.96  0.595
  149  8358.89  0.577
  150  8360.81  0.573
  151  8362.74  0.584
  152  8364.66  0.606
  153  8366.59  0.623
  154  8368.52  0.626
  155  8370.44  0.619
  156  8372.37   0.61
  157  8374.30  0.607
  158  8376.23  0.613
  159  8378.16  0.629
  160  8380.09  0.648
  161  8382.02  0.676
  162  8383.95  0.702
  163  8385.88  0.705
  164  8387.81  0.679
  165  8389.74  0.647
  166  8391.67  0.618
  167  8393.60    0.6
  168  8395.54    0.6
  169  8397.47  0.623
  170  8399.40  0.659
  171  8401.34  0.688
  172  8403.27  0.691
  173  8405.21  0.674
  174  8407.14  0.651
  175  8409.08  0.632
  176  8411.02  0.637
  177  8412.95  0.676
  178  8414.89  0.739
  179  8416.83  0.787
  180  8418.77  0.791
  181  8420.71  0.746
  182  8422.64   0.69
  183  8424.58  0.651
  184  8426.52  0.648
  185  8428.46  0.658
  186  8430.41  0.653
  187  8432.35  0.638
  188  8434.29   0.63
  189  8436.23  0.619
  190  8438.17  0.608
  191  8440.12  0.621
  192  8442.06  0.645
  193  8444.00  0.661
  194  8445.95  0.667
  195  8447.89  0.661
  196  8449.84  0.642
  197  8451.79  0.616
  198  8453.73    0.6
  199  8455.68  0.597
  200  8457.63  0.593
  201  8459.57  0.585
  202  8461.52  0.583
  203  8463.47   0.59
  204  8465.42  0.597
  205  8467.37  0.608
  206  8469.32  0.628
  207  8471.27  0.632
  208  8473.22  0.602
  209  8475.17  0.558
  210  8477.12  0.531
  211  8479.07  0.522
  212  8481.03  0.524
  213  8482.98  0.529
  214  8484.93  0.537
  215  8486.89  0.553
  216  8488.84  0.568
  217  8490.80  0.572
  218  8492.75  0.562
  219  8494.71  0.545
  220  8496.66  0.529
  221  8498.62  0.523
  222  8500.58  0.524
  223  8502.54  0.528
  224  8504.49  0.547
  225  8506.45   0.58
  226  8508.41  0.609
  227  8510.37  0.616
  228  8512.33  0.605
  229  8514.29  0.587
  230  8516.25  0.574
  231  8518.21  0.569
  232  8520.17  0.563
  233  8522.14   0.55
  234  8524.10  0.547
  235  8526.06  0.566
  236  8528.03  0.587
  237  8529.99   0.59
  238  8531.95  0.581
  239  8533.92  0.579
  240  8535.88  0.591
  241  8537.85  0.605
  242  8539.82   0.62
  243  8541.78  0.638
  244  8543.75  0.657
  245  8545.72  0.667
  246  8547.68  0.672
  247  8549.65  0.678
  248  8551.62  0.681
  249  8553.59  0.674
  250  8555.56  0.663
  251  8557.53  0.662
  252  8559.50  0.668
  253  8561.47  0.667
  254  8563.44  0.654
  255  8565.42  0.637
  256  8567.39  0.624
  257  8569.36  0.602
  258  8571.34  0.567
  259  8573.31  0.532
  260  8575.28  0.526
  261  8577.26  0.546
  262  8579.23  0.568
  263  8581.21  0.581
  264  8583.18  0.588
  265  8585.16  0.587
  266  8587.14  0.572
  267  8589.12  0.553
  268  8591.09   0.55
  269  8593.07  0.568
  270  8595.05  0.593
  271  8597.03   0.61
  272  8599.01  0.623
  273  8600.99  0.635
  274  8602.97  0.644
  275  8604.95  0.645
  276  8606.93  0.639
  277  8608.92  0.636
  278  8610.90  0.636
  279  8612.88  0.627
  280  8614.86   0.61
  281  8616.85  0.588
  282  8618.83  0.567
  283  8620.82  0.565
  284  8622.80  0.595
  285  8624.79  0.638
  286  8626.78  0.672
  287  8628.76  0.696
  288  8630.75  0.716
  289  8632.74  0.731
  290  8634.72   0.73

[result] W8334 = 1.15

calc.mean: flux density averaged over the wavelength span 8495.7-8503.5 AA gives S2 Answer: 0.525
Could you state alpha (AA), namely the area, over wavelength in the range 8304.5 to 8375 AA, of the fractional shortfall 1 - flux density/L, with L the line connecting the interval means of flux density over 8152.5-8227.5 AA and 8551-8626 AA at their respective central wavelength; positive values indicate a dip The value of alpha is -4.6 AA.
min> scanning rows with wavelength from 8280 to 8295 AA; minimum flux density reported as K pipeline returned 0.584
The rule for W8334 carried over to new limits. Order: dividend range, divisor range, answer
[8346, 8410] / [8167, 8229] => 1.17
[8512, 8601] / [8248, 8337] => 1.03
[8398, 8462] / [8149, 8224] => 1.23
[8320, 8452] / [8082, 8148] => 1.18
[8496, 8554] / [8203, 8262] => 1.06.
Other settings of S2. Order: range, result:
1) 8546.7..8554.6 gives 0.676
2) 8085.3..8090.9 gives 0.697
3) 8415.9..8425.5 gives 0.734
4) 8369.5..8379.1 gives 0.615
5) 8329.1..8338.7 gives 0.589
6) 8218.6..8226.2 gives 0.615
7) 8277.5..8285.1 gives 0.604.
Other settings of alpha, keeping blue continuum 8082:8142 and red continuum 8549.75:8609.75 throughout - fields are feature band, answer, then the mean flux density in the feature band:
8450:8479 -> 0.5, 0.593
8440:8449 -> -0.8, 0.654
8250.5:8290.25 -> -0.4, 0.599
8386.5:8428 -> -5.0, 0.673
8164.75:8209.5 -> 1.6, 0.567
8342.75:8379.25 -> -2.1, 0.632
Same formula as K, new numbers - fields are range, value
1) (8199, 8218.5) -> 0.511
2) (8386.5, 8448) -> 0.6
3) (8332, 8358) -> 0.574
